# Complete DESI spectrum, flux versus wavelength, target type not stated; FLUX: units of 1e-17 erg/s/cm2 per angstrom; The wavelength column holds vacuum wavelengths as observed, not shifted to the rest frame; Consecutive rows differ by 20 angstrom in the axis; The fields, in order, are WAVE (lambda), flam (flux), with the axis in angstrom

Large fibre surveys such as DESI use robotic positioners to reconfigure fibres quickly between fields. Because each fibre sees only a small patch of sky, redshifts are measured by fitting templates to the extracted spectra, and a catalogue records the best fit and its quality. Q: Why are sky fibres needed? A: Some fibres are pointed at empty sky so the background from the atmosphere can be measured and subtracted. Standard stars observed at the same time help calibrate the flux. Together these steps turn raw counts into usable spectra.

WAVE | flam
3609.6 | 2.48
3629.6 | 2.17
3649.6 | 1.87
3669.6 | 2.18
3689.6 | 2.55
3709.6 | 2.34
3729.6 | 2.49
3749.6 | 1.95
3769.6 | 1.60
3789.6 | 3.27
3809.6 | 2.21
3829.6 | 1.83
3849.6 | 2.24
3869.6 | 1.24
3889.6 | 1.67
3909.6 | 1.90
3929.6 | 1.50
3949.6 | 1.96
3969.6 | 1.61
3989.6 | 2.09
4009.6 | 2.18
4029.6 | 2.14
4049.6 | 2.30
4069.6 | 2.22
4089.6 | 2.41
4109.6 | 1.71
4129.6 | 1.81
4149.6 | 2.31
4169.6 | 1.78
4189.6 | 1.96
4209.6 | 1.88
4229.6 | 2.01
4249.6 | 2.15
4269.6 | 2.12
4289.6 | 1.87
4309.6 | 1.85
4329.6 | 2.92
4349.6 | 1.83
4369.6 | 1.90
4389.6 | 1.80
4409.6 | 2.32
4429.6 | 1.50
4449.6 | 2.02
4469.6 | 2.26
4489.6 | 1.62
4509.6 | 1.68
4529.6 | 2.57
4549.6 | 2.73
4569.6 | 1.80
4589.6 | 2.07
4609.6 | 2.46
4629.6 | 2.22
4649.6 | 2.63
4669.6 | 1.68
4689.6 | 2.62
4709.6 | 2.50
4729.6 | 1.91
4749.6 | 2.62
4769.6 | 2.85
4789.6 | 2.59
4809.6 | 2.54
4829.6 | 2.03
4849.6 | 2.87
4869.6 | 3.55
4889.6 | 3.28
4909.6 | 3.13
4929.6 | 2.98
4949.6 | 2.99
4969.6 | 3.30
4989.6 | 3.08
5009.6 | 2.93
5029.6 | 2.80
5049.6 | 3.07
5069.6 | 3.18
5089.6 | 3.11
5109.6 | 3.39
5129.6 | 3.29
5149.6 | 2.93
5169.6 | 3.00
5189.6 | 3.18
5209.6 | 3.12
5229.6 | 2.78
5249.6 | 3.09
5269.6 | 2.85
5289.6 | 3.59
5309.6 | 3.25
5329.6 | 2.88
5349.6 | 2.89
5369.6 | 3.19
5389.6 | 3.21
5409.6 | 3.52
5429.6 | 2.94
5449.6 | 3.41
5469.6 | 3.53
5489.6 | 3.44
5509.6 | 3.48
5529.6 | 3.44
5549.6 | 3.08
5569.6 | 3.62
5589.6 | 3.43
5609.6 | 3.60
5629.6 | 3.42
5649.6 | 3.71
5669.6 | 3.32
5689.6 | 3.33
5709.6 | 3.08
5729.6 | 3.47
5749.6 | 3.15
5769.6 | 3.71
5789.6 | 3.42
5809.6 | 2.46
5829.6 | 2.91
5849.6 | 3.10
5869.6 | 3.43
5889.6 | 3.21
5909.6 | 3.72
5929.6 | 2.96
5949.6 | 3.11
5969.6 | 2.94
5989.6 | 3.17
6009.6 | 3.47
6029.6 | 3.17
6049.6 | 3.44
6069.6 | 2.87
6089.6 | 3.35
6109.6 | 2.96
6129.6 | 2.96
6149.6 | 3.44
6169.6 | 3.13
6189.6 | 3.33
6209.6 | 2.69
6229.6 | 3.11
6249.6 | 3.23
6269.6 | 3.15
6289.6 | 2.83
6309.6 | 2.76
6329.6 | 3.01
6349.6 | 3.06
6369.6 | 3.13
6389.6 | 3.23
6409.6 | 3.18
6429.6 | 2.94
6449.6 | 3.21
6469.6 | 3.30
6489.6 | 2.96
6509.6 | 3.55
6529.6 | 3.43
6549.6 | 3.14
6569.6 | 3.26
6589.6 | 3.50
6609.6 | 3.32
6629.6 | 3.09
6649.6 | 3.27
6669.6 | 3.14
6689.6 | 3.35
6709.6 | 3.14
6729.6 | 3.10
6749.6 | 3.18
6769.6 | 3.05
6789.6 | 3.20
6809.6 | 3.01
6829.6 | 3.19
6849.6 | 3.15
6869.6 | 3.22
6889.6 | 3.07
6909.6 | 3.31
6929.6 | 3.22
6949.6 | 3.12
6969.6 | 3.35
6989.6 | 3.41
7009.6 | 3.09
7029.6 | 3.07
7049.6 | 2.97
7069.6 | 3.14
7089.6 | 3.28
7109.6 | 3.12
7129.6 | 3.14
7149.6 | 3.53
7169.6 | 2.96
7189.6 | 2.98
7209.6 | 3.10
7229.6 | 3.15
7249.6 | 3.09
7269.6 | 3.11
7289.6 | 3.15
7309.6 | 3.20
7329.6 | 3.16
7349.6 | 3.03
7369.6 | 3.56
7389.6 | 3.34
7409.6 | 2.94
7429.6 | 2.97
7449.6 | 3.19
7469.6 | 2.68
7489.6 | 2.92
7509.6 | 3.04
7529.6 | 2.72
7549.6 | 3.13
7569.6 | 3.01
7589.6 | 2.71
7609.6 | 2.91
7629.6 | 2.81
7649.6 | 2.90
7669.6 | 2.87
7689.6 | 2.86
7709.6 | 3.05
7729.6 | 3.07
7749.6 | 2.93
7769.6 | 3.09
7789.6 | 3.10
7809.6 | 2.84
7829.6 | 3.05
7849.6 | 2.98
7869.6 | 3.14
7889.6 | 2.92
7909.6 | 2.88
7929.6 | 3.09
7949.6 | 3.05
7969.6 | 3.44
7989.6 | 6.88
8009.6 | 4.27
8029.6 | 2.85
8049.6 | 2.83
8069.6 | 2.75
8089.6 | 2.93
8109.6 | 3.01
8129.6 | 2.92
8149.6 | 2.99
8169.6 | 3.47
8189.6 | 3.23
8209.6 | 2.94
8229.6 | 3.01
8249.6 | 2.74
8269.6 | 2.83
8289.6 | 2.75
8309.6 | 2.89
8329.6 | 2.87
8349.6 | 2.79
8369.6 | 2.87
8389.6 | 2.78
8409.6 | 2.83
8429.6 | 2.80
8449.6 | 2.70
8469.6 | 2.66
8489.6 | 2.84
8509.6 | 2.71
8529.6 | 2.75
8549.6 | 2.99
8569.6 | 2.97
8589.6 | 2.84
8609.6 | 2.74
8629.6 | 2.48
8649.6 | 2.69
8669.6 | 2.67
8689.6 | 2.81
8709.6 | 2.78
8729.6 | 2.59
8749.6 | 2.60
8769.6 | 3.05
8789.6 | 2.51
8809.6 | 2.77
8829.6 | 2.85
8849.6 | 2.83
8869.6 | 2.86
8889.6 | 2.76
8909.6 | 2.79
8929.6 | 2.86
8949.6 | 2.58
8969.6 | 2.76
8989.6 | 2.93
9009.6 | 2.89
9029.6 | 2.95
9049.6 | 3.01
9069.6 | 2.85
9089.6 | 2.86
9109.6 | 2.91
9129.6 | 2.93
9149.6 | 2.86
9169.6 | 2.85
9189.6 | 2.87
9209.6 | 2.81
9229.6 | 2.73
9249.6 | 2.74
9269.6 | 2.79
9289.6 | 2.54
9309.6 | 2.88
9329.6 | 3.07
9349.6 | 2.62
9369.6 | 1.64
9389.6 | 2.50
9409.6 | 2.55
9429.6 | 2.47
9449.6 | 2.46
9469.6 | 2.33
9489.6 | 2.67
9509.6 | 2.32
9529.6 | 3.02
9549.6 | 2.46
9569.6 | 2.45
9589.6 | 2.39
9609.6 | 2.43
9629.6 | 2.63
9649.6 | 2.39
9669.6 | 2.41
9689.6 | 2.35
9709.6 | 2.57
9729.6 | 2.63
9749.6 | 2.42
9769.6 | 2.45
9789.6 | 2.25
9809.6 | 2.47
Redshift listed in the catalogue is 0.22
